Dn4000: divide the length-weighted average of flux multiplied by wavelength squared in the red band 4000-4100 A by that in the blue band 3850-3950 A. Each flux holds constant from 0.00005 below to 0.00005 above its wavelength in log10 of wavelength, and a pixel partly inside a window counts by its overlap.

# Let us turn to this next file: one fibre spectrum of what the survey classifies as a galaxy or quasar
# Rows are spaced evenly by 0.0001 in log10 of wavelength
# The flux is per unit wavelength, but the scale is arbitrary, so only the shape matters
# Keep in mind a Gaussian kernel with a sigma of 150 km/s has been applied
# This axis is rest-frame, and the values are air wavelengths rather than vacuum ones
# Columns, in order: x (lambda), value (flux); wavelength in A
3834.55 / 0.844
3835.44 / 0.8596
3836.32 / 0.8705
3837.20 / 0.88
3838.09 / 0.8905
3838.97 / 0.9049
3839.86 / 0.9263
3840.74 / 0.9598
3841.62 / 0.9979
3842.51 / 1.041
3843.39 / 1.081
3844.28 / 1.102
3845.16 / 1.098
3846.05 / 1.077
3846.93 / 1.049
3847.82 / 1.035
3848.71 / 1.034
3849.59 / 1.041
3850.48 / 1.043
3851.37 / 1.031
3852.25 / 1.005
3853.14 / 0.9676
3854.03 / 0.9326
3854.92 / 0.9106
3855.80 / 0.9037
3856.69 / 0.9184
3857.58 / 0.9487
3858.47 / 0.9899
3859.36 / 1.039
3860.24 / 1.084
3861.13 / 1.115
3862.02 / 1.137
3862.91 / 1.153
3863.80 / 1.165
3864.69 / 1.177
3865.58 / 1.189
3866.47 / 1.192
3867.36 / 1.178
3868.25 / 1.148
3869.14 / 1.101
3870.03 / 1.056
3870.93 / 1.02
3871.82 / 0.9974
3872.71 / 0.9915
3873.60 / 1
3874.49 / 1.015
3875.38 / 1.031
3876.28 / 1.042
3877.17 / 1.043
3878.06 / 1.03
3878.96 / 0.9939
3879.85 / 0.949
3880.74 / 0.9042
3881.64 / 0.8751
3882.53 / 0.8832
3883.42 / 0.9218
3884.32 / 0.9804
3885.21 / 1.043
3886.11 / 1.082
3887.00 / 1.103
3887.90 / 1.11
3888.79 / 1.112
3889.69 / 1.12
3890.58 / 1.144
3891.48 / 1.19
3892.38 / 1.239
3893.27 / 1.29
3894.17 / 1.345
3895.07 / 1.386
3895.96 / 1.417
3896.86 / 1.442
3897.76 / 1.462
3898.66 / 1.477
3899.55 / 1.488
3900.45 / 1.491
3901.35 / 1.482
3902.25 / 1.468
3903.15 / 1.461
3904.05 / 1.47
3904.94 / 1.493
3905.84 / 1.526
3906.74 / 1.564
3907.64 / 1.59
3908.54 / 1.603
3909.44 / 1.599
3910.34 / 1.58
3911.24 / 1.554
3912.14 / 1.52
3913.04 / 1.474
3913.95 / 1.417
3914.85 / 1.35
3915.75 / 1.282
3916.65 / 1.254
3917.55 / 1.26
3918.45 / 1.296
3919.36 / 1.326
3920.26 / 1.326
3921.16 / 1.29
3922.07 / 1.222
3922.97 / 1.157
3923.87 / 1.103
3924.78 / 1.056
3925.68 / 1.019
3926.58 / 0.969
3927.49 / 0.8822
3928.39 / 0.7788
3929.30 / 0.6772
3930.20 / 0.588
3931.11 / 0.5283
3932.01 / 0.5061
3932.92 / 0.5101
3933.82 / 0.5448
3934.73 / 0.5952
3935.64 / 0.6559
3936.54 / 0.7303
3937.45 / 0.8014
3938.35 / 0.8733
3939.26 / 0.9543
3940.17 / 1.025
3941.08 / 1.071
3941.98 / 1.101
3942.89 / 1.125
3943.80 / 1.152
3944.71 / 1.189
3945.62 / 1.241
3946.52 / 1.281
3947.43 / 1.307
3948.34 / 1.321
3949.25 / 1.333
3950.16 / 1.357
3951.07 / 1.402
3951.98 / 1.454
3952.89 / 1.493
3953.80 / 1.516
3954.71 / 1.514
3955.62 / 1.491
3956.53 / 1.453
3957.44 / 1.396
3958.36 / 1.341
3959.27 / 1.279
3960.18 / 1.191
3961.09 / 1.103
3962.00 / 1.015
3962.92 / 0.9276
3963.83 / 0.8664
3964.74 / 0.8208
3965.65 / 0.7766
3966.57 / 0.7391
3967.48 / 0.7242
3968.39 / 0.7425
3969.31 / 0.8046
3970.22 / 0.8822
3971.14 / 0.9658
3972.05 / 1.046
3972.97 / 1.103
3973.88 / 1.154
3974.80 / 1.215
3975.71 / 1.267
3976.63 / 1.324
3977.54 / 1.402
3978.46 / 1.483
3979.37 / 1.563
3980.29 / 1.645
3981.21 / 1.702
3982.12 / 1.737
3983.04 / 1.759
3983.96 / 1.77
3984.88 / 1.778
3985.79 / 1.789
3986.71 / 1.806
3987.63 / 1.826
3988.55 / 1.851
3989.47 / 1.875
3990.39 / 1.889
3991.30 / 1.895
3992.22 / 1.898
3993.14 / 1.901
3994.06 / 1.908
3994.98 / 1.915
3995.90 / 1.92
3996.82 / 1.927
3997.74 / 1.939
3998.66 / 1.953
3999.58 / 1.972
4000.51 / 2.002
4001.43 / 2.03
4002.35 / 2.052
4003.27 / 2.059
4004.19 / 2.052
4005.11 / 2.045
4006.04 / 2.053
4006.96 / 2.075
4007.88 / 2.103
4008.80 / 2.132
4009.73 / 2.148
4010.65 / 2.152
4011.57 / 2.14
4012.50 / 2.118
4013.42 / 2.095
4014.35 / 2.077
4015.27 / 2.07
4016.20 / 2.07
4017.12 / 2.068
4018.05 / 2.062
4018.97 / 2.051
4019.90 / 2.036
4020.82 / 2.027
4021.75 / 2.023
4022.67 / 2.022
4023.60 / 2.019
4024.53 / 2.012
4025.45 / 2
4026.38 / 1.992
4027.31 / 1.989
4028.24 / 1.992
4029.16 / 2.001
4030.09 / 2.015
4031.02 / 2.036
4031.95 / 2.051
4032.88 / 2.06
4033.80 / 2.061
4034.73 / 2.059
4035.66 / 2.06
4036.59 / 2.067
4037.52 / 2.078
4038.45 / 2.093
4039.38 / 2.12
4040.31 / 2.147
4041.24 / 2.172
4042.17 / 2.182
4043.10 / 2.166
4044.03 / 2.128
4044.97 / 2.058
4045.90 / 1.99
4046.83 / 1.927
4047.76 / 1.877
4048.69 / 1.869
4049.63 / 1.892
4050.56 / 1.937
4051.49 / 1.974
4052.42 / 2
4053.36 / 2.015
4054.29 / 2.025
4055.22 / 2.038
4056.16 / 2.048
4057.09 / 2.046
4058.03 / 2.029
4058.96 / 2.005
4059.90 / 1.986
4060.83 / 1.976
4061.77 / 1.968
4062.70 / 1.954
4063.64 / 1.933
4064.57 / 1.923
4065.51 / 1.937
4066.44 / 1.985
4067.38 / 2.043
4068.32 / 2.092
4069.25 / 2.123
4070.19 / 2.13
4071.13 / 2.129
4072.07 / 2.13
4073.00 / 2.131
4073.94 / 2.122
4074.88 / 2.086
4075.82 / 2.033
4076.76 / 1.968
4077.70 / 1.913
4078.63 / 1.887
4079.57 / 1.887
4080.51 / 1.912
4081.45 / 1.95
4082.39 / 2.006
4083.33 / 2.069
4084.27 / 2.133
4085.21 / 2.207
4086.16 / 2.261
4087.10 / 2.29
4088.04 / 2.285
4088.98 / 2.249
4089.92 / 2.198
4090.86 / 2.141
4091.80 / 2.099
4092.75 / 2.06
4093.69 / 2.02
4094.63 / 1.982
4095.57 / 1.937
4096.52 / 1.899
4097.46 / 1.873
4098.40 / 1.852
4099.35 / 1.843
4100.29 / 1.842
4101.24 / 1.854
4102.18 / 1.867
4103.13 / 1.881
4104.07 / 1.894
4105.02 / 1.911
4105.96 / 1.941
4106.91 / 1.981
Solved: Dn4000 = 1.95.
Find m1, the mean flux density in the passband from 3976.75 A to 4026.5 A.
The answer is 1.94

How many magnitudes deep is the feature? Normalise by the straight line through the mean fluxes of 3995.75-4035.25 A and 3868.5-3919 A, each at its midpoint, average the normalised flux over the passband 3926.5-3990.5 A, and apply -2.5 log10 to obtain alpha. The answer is 0.389 mag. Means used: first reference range 1.25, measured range 1.18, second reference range 2.04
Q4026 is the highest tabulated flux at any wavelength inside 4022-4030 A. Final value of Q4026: 2.022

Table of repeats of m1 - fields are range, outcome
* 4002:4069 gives 2.04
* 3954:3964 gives 1.25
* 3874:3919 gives 1.28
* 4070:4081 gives 2.02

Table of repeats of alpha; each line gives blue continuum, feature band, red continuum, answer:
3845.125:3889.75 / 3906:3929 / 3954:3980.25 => -0.19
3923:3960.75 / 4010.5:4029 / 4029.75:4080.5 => -0.19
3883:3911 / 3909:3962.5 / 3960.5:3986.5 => 0.12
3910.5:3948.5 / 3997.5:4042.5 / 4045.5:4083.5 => -0.22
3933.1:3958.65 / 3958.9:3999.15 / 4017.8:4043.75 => 0.07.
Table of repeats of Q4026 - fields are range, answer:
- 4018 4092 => 2.29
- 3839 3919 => 1.603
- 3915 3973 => 1.516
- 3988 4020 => 2.152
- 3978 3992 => 1.895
